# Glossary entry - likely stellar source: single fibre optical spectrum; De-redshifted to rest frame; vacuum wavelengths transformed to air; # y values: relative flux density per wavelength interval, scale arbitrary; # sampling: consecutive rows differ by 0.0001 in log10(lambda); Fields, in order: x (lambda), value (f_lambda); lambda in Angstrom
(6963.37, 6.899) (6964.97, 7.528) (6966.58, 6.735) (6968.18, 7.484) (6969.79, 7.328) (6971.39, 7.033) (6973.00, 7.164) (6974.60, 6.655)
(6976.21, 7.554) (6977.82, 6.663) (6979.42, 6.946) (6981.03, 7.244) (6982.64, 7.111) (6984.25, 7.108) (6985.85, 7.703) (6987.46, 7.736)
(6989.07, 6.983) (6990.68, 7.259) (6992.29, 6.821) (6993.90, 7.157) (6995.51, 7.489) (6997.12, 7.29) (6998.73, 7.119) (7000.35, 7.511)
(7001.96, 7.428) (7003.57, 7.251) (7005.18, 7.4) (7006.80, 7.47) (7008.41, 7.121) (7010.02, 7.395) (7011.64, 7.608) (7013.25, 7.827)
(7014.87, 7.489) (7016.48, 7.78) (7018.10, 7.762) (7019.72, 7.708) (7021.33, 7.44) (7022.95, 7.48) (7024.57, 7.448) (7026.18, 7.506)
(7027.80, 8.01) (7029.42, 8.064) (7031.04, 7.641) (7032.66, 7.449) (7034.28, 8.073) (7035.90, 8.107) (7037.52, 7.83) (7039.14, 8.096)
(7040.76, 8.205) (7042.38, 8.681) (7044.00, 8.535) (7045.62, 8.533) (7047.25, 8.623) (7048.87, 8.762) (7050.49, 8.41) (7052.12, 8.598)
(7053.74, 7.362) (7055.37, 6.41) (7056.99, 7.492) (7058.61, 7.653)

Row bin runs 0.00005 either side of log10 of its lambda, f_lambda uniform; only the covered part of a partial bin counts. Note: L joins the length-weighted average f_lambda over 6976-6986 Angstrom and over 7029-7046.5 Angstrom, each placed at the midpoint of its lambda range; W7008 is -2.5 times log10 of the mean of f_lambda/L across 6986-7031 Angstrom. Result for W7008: 0.02 mag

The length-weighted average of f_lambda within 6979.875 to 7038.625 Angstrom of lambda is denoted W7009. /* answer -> 7.49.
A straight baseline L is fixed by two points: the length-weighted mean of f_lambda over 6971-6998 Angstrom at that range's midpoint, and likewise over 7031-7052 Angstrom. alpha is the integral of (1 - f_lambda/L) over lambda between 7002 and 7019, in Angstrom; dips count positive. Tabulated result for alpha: 0.4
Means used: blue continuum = 7.17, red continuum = 8.26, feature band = 7.51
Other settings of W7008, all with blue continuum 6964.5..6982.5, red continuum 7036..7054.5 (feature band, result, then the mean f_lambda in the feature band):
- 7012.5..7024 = 0.03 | 7.63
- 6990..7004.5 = 0.04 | 7.26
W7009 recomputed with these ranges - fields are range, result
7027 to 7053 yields 8.22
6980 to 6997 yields 7.26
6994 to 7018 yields 7.44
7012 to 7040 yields 7.75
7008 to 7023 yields 7.58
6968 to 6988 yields 7.19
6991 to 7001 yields 7.22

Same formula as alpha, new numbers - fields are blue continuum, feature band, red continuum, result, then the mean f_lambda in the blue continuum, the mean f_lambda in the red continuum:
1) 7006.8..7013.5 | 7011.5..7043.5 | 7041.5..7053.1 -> 0.6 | 7.46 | 8.57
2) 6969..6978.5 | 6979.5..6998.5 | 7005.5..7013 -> -0.1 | 7.07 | 7.43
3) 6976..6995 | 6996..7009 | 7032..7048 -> 0.3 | 7.18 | 8.22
